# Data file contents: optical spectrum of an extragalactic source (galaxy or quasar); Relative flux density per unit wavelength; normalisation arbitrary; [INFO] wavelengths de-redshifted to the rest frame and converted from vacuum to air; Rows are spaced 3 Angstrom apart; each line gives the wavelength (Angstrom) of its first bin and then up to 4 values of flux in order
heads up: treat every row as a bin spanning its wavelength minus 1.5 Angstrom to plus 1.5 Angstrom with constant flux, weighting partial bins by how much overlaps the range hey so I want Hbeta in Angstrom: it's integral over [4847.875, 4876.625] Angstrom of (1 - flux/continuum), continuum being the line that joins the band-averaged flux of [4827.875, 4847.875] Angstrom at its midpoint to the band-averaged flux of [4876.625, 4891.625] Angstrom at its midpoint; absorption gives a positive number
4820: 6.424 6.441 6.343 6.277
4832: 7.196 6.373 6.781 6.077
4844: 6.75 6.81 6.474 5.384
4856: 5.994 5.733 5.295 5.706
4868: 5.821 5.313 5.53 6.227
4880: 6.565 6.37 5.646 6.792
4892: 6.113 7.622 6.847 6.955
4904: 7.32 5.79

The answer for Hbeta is 3.18 Angstrom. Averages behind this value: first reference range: 6.61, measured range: 5.74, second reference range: 6.31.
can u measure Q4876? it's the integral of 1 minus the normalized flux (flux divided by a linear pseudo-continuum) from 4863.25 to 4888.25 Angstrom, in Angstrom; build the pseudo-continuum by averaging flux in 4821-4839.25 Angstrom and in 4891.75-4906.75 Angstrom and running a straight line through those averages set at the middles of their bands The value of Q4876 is 3.3 Angstrom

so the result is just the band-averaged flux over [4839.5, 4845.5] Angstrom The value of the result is 6.41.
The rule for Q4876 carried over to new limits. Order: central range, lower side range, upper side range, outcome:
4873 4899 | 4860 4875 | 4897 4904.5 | -0.24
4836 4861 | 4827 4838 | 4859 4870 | -0.45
